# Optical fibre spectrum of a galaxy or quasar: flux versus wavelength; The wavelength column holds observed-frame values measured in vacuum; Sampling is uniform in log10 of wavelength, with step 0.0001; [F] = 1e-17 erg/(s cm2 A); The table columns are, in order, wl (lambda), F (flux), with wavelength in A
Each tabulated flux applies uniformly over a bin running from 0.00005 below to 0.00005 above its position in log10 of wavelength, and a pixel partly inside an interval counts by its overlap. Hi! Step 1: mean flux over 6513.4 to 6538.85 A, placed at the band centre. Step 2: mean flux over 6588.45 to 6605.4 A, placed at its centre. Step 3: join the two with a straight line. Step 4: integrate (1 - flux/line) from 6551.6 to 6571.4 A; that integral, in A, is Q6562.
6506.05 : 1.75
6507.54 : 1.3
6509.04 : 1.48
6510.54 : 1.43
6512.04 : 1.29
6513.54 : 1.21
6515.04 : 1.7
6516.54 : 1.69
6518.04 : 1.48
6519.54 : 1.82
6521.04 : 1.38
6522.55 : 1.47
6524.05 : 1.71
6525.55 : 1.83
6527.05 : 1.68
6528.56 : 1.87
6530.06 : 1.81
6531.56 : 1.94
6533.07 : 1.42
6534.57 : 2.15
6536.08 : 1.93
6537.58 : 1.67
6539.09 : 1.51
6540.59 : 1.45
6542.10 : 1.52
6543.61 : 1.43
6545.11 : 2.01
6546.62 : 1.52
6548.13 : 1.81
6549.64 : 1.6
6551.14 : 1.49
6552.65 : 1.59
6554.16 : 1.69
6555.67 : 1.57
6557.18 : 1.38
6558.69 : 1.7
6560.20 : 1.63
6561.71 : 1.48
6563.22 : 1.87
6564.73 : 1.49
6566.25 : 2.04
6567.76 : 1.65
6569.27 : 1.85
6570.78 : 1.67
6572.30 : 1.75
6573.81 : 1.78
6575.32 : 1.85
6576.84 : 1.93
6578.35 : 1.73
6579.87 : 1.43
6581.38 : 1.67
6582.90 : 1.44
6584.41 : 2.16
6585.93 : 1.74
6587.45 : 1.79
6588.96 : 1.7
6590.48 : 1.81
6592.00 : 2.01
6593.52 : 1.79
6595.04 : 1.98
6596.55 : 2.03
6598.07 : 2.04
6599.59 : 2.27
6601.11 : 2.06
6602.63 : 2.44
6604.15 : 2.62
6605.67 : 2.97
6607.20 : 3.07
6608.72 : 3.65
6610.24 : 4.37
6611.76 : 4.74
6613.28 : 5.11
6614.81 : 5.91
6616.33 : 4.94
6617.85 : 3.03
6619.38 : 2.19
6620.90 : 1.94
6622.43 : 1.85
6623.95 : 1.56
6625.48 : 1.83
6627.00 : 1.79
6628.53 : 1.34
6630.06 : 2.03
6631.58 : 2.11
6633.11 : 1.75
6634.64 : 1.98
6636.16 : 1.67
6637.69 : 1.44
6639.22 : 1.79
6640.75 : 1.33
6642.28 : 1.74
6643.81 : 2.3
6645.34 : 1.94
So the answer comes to 2.5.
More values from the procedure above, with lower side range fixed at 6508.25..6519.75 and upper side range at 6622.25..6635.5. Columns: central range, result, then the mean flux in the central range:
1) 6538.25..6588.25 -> -1.4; 1.67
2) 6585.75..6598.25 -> -1.3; 1.88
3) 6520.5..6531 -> -1.1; 1.69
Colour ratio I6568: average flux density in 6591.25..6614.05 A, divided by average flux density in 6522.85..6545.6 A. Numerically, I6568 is 1.7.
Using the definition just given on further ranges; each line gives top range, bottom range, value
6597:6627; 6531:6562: 1.85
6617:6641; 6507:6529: 1.21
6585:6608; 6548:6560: 1.35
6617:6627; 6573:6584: 1.21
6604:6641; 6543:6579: 1.60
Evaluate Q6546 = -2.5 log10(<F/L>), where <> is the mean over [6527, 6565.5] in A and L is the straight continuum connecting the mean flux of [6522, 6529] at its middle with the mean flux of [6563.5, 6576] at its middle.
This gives 0.05 mag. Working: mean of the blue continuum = 1.71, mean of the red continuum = 1.76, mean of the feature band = 1.66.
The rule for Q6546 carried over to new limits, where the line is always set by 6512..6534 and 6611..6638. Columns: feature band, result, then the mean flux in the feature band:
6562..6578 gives 0.18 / 1.78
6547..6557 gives 0.19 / 1.61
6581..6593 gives 0.26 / 1.79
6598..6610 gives -0.13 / 2.75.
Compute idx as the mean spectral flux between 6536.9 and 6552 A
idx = 1.6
